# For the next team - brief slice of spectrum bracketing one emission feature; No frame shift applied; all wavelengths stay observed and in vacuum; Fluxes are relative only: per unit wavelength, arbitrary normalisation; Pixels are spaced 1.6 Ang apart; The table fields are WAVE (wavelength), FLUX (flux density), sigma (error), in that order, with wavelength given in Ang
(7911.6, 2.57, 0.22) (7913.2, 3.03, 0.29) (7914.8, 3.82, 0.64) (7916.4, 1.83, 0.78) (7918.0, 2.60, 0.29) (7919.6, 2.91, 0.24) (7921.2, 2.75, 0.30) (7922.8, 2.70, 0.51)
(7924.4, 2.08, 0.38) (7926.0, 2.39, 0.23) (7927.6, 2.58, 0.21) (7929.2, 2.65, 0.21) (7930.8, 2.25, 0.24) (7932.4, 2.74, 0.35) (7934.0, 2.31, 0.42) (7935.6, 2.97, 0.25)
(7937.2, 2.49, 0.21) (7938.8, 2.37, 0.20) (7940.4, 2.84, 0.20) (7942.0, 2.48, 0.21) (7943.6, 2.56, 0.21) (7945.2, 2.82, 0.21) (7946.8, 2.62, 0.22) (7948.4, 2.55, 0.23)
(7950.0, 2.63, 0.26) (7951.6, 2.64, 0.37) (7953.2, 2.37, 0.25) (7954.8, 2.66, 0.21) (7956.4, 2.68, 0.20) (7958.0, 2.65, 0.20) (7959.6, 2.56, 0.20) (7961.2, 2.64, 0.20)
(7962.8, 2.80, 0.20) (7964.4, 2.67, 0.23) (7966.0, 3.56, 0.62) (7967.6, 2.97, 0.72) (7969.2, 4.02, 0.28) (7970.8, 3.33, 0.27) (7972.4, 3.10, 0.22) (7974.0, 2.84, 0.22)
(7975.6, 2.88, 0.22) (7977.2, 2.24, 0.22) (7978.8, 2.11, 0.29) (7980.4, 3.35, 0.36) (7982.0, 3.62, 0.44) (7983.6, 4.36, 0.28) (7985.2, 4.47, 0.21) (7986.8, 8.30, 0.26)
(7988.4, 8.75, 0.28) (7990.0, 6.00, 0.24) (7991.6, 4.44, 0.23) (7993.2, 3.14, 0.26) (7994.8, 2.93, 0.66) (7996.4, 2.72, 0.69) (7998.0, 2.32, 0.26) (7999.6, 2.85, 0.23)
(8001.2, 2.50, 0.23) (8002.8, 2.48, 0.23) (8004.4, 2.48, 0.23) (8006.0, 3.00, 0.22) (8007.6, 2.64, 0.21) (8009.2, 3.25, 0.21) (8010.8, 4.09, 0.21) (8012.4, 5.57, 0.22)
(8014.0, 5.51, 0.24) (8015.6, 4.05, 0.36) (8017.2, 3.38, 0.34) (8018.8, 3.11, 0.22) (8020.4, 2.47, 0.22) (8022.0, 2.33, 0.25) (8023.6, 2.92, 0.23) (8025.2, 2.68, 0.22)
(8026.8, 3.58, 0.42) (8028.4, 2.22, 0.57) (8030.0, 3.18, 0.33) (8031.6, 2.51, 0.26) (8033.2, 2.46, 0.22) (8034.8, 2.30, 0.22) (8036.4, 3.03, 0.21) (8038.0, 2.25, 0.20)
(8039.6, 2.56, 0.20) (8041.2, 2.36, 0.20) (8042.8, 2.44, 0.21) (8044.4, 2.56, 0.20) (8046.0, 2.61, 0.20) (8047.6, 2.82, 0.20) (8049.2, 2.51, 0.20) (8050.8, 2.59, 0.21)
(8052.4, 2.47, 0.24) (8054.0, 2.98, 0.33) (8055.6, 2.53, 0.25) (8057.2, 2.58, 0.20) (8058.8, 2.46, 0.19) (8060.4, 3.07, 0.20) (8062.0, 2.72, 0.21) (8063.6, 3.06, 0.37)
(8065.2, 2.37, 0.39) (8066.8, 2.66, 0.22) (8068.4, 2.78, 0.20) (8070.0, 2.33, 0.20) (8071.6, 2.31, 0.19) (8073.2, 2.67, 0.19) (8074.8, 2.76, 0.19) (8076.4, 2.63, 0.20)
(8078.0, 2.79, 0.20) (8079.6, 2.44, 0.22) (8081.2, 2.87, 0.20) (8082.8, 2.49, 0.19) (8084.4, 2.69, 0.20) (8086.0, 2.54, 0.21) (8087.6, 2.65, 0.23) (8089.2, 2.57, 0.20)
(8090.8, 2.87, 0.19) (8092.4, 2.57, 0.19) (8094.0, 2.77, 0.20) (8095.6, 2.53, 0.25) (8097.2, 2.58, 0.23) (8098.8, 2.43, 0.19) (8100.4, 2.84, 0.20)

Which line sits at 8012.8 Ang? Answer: [N II] 6583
